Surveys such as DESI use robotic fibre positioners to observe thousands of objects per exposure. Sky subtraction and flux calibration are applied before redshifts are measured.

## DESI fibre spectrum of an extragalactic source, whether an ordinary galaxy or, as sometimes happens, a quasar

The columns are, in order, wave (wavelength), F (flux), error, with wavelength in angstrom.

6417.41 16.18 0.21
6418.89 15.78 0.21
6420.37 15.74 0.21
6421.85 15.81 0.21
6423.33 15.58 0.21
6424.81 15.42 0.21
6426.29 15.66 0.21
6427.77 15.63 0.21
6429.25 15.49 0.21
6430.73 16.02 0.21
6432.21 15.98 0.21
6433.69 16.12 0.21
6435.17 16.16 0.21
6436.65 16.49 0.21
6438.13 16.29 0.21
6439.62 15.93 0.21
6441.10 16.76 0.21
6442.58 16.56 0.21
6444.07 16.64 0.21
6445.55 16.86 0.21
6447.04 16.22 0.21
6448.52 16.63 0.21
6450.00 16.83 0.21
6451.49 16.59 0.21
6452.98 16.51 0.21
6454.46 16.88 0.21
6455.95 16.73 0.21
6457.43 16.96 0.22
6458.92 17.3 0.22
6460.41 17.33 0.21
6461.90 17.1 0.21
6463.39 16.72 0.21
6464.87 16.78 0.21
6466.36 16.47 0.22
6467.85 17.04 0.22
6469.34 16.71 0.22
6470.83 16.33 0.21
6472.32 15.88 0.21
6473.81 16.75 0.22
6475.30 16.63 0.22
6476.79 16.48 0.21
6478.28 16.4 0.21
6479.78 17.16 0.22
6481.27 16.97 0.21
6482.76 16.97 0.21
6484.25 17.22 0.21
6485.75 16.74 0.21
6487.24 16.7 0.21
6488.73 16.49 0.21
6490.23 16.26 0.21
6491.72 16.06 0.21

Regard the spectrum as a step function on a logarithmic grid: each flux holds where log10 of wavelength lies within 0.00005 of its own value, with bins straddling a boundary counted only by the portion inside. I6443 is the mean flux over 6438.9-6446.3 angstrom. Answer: 16.5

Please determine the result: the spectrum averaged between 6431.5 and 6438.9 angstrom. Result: 16.2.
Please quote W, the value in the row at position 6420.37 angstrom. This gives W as 15.74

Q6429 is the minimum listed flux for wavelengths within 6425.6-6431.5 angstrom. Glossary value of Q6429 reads 15.49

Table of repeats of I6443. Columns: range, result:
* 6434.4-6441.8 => 16.3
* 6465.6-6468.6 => 16.7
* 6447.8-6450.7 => 16.8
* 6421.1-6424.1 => 15.7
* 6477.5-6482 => 16.8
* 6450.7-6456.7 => 16.7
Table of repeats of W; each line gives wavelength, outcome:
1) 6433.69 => 16.12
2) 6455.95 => 16.73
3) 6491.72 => 16.06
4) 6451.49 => 16.59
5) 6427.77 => 15.63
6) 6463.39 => 16.72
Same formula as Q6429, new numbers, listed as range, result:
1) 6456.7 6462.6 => 16.96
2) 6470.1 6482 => 15.88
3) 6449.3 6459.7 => 16.51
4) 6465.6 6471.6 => 16.33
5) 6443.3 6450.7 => 16.22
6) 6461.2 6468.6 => 16.47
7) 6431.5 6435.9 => 15.98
